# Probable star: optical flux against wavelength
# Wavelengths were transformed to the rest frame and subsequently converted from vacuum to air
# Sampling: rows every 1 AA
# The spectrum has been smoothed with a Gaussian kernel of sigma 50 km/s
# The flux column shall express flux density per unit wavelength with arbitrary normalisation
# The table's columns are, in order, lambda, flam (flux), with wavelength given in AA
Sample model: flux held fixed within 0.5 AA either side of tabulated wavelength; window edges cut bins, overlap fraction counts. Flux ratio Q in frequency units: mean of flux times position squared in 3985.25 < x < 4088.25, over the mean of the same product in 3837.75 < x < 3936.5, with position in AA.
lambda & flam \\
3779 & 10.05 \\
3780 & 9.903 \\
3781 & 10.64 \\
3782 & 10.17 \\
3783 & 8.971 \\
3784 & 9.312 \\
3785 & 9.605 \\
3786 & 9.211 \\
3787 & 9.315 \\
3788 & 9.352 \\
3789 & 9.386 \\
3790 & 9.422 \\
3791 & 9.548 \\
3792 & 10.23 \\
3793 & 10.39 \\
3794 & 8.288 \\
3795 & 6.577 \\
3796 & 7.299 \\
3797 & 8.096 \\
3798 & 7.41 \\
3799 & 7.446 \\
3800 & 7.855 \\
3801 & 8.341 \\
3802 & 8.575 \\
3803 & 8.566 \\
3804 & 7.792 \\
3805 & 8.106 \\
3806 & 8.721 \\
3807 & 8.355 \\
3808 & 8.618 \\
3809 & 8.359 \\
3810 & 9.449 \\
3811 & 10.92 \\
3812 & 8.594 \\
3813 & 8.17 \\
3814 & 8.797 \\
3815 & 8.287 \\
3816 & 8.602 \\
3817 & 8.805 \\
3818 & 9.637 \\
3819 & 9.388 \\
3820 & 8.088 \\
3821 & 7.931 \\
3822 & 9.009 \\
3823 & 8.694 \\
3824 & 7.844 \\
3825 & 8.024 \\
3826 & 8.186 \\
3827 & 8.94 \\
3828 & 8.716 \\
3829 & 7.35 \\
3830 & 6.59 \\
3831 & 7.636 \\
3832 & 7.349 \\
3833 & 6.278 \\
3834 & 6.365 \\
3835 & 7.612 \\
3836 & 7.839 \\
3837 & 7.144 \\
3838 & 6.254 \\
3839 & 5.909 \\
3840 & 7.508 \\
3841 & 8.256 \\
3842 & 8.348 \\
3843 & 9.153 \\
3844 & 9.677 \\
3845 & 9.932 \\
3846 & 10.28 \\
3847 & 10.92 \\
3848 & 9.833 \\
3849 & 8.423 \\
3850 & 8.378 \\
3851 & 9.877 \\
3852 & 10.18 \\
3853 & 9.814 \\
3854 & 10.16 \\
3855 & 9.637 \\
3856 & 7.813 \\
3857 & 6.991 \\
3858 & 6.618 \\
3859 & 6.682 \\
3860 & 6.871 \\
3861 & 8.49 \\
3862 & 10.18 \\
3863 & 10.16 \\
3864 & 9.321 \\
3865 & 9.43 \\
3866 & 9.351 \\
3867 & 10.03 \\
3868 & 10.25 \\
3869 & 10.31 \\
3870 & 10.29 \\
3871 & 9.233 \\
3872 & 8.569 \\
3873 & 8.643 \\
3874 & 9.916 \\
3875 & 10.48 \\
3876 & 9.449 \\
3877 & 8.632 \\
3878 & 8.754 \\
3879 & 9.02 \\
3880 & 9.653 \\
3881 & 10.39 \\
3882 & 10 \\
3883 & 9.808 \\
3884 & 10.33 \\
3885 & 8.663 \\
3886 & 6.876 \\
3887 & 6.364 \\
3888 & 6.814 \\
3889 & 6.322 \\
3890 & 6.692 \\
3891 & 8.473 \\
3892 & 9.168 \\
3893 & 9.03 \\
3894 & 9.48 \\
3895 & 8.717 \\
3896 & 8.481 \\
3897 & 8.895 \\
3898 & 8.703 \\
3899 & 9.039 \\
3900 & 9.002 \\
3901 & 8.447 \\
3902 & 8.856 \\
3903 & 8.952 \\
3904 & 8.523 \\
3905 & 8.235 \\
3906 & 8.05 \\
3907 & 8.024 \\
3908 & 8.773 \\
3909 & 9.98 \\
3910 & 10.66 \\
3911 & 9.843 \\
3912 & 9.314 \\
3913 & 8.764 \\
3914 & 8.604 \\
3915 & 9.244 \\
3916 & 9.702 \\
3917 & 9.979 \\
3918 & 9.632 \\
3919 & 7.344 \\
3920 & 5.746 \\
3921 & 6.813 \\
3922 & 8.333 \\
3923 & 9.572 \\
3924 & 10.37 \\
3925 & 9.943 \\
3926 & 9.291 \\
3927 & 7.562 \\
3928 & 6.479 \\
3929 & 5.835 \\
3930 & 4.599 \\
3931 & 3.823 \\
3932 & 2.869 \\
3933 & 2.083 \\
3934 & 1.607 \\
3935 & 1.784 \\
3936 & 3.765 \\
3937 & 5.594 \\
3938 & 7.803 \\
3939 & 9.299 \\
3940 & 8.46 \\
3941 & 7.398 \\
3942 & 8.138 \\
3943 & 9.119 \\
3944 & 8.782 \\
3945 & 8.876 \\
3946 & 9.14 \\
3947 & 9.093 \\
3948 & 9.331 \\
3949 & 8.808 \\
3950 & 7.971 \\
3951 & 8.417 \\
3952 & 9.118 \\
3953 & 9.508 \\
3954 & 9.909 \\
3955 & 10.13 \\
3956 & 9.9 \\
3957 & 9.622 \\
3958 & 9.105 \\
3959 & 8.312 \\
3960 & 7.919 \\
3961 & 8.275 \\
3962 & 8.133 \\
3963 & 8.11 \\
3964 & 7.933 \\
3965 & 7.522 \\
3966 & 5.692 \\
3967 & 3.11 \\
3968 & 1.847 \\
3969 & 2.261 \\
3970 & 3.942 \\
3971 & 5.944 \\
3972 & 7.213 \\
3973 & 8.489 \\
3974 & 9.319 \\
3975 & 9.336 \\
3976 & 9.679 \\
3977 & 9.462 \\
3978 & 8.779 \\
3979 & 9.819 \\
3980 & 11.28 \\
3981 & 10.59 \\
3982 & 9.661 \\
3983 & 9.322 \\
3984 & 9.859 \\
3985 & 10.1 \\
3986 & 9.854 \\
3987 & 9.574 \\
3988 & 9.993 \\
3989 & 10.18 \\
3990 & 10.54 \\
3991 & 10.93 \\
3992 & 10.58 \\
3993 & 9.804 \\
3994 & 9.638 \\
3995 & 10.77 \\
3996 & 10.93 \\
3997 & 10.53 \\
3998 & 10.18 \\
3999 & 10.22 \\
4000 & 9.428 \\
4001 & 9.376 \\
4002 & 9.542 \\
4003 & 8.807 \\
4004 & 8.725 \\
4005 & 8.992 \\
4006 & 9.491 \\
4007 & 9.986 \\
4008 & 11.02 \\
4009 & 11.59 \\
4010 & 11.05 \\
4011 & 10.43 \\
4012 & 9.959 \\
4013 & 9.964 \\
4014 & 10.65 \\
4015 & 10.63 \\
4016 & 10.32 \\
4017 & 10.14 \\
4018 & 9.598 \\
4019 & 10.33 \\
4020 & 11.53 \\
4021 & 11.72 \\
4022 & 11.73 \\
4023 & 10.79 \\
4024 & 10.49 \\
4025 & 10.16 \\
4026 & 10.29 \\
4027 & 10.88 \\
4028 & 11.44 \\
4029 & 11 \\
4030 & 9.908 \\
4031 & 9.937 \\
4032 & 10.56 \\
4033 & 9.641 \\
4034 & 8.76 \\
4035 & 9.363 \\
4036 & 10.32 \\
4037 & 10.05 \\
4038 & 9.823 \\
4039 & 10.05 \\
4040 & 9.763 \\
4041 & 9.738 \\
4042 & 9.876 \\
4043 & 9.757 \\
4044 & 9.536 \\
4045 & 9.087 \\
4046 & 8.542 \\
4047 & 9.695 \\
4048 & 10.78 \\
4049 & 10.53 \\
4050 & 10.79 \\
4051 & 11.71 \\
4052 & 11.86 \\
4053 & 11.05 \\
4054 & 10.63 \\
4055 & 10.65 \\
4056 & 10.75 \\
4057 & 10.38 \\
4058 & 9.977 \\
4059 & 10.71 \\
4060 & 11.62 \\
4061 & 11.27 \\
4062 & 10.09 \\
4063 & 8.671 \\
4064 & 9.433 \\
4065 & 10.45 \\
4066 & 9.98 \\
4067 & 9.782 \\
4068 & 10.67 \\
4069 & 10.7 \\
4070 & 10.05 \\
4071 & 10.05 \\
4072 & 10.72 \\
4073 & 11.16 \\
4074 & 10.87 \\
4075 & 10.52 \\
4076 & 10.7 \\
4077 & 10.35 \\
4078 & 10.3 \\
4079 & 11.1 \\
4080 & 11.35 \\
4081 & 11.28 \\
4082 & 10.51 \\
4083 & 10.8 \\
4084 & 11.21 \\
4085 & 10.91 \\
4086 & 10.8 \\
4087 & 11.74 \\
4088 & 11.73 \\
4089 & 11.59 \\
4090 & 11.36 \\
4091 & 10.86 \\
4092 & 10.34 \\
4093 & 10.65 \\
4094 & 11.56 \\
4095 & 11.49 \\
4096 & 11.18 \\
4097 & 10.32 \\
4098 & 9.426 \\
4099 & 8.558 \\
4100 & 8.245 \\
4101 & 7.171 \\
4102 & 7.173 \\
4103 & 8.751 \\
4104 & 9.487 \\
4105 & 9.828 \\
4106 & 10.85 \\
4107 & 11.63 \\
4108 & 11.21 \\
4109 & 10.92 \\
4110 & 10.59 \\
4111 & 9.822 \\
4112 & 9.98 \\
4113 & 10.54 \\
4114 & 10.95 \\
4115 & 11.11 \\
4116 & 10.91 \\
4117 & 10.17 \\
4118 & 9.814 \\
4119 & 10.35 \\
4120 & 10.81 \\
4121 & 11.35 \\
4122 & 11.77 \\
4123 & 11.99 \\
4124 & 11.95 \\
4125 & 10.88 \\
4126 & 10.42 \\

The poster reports 1.33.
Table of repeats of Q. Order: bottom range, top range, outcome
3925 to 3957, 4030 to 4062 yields 1.47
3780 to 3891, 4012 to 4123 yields 1.35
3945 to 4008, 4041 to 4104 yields 1.22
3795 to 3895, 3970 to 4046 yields 1.26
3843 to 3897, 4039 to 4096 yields 1.30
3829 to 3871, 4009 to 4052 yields 1.31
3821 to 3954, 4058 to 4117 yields 1.39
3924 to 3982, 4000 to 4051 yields 1.40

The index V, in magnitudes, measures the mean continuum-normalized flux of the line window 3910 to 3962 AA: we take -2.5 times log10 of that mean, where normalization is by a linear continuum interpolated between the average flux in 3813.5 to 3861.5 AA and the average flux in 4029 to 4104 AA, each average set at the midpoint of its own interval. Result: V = 0.16 mag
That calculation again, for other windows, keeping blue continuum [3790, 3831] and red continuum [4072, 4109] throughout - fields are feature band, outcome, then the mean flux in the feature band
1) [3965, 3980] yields 0.36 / 6.95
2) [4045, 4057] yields -0.04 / 10.6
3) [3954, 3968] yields 0.21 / 7.83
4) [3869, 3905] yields 0.02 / 8.83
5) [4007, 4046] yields -0.03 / 10.3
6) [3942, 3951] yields 0.07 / 8.82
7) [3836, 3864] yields 0.01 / 8.65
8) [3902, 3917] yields 0.01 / 9.07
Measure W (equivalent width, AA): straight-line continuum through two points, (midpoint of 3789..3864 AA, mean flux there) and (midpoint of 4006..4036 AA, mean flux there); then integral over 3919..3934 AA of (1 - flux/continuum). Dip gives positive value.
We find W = 4.67 AA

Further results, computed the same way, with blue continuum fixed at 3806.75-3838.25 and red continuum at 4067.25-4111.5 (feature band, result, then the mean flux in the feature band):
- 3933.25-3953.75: 3.72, 7.56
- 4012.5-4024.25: -0.95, 10.7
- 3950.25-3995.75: 3.93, 8.66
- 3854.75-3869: -0.35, 8.74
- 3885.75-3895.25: 1.06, 7.79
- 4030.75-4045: 0.36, 9.77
